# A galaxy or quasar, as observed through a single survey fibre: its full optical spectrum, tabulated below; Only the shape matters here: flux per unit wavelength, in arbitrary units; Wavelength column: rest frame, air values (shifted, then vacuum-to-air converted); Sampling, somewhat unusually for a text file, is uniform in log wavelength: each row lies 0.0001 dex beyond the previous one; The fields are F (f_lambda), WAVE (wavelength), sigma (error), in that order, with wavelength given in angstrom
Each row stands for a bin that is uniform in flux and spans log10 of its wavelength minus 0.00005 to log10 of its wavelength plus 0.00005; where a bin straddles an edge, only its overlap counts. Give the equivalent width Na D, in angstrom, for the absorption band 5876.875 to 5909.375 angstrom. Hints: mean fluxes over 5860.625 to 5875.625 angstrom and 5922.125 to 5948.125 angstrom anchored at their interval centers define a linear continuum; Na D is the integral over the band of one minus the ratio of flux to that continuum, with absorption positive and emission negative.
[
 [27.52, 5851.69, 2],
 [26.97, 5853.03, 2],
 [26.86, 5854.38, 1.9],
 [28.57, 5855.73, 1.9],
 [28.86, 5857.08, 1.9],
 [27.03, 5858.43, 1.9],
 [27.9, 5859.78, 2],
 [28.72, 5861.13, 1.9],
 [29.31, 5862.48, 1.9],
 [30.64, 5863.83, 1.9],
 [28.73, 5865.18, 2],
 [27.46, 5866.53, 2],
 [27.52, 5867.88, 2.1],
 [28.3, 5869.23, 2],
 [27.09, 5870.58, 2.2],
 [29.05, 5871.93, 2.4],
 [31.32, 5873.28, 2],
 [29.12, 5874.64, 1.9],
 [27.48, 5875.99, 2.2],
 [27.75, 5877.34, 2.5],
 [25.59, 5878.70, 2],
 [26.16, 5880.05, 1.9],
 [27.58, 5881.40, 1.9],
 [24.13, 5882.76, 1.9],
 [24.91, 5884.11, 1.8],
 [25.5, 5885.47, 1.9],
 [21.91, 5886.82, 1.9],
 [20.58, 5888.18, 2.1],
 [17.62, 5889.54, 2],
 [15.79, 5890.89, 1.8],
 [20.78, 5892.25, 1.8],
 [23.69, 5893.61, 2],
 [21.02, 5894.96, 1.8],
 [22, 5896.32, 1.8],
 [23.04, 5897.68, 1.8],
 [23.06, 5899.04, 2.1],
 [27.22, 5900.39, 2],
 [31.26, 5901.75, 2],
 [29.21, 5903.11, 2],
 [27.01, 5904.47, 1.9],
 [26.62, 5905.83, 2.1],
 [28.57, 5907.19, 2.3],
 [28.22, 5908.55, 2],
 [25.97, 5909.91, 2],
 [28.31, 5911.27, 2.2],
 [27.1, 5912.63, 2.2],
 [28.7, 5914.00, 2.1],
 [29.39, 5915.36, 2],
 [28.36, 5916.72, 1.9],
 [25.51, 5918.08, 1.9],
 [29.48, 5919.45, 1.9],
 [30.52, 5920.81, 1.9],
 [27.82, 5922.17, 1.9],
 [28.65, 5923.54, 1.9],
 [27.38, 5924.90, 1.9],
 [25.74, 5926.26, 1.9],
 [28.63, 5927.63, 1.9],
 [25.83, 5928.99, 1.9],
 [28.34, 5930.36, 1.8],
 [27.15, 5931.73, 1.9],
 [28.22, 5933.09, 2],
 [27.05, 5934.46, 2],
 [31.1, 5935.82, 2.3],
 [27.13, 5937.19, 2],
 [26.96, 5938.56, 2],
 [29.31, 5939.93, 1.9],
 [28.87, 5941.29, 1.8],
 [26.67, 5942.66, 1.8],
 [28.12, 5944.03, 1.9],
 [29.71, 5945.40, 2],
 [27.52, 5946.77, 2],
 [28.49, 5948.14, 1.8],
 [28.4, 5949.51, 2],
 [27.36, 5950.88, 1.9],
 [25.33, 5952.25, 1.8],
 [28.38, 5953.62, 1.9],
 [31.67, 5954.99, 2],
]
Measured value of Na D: 4.5 angstrom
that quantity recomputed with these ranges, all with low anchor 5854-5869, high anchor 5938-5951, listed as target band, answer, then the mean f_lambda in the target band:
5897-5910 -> 0.6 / 27.1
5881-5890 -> 1.6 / 23.2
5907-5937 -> 0.3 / 28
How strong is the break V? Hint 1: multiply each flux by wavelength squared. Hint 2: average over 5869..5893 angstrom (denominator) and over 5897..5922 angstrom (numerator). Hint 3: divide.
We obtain 1.12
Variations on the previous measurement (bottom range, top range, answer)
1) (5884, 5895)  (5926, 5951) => 1.35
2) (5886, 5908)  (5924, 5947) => 1.19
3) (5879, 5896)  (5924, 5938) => 1.25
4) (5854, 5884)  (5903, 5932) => 1.01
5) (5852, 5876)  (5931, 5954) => 1.01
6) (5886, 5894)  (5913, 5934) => 1.41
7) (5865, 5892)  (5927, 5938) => 1.11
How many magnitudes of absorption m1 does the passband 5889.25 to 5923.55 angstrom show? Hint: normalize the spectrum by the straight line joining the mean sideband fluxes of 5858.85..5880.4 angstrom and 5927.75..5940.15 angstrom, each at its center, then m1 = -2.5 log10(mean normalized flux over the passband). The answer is 0.08 mag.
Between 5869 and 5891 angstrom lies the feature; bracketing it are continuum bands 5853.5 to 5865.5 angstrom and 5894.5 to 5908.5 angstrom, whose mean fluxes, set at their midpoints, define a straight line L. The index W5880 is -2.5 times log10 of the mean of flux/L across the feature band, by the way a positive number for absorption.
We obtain 0.077 mag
